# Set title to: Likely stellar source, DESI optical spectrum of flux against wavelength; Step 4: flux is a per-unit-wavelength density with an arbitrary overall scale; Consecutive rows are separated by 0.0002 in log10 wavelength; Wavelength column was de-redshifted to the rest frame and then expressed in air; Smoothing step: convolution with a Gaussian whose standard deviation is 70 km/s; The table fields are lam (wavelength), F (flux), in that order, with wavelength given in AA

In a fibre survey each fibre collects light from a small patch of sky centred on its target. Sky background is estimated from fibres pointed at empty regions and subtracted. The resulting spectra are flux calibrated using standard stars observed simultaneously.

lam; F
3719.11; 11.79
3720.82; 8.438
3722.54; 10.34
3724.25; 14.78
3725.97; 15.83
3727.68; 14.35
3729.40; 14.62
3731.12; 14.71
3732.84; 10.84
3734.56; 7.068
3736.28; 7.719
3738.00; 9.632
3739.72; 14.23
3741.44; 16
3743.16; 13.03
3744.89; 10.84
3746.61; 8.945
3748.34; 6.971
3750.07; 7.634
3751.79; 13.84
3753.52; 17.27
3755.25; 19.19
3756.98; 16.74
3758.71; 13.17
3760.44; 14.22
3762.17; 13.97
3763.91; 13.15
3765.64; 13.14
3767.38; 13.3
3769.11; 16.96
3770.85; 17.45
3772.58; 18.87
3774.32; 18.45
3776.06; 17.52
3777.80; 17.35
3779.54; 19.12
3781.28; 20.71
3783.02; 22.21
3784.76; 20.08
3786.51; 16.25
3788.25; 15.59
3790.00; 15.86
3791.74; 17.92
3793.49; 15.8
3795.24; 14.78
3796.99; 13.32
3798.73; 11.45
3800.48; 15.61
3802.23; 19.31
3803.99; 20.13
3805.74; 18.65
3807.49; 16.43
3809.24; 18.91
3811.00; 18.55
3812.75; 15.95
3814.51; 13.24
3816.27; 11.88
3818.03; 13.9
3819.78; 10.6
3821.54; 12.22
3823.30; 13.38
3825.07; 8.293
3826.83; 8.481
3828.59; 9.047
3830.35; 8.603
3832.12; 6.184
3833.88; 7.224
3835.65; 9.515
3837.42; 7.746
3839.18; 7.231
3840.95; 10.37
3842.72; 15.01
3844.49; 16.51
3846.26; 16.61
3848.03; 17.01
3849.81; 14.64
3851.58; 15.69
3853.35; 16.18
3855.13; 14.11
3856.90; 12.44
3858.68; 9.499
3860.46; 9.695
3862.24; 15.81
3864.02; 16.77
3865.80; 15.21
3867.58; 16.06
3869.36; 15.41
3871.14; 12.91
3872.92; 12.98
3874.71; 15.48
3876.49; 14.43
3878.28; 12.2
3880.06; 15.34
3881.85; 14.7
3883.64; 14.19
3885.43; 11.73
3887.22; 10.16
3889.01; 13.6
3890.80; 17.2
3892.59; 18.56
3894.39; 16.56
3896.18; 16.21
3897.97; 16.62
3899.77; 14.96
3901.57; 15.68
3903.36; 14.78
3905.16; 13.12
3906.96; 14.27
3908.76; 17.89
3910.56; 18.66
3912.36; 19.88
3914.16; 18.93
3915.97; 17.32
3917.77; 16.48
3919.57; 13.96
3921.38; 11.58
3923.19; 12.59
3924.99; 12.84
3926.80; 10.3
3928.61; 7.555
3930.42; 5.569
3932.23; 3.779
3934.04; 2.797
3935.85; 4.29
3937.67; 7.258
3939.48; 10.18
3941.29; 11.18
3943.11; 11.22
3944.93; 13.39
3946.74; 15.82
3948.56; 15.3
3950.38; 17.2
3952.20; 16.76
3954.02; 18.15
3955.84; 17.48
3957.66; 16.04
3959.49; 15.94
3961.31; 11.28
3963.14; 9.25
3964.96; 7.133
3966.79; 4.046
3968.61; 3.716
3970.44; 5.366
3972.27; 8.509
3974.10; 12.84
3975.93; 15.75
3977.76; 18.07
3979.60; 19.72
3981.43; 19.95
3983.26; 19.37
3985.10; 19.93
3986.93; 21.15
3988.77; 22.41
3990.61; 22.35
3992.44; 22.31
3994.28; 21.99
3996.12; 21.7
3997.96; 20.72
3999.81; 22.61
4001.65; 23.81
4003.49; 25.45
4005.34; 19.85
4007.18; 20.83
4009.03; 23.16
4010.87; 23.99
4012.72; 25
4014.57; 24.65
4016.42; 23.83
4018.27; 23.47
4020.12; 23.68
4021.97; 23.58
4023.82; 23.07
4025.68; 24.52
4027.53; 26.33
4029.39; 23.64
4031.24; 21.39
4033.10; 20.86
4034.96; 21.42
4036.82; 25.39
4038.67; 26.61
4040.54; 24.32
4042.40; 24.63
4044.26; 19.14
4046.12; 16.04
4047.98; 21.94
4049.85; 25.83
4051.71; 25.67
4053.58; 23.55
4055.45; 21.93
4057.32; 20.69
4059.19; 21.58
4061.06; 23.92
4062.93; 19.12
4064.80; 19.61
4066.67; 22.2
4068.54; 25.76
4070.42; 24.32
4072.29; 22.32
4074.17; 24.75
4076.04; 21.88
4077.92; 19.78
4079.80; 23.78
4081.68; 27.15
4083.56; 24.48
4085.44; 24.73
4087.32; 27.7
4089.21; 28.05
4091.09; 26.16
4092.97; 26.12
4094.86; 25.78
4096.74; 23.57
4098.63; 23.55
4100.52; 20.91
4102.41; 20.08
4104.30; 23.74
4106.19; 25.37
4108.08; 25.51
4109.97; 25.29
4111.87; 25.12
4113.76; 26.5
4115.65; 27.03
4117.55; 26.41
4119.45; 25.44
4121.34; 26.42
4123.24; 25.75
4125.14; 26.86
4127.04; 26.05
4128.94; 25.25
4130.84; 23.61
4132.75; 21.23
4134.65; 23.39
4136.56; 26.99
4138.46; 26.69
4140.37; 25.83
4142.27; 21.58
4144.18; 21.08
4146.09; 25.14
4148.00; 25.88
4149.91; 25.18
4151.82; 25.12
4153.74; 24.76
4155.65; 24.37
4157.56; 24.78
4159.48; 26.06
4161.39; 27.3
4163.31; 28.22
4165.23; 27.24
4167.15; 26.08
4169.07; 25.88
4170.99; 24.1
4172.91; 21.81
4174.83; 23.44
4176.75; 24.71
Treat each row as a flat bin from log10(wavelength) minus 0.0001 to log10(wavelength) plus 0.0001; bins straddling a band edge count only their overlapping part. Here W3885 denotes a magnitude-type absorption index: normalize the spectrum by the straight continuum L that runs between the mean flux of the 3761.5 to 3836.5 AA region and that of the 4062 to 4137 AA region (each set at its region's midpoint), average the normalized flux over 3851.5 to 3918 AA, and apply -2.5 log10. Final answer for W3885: 0.17 mag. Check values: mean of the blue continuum 14.9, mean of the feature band 15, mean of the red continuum 24.4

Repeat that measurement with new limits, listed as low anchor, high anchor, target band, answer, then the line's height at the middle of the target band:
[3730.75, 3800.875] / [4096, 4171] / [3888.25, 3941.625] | 0.38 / 18.9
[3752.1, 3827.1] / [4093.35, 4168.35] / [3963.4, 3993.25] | 0.36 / 20.9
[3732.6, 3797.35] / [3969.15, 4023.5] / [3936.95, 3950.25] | 0.47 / 19.2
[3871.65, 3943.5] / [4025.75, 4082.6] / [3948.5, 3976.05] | 0.36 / 16.8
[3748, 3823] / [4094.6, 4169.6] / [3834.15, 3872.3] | 0.29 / 17.6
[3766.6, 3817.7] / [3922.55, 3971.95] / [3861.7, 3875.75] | -0.09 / 13.8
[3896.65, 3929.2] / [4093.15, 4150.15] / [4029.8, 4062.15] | -0.07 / 21.2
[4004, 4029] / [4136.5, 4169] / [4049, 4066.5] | 0.08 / 24.1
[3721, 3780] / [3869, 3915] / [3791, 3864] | 0.09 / 14.6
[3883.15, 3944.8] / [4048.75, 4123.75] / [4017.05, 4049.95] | -0.12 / 20.8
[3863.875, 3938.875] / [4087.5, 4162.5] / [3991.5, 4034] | -0.20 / 19.2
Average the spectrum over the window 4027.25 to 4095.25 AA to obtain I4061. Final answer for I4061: 23.4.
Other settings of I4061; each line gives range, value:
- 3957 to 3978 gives 10.4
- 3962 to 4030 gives 19.4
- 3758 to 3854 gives 14.6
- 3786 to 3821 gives 15.7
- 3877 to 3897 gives 14.6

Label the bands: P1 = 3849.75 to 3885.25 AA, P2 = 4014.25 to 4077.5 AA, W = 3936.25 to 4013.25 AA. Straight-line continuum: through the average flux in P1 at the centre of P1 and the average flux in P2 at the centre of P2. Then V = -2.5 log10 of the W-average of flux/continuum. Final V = 0.19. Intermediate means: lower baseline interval 14.1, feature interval 16.5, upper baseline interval 22.9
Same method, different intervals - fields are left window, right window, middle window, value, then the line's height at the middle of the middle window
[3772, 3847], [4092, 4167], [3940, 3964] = 0.31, 19.2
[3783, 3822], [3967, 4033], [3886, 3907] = 0.19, 18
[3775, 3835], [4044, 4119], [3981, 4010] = -0.04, 21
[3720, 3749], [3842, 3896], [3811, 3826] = 0.06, 13.5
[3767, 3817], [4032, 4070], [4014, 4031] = -0.10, 21.9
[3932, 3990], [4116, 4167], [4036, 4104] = -0.15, 20.5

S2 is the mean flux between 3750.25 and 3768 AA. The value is 14.5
